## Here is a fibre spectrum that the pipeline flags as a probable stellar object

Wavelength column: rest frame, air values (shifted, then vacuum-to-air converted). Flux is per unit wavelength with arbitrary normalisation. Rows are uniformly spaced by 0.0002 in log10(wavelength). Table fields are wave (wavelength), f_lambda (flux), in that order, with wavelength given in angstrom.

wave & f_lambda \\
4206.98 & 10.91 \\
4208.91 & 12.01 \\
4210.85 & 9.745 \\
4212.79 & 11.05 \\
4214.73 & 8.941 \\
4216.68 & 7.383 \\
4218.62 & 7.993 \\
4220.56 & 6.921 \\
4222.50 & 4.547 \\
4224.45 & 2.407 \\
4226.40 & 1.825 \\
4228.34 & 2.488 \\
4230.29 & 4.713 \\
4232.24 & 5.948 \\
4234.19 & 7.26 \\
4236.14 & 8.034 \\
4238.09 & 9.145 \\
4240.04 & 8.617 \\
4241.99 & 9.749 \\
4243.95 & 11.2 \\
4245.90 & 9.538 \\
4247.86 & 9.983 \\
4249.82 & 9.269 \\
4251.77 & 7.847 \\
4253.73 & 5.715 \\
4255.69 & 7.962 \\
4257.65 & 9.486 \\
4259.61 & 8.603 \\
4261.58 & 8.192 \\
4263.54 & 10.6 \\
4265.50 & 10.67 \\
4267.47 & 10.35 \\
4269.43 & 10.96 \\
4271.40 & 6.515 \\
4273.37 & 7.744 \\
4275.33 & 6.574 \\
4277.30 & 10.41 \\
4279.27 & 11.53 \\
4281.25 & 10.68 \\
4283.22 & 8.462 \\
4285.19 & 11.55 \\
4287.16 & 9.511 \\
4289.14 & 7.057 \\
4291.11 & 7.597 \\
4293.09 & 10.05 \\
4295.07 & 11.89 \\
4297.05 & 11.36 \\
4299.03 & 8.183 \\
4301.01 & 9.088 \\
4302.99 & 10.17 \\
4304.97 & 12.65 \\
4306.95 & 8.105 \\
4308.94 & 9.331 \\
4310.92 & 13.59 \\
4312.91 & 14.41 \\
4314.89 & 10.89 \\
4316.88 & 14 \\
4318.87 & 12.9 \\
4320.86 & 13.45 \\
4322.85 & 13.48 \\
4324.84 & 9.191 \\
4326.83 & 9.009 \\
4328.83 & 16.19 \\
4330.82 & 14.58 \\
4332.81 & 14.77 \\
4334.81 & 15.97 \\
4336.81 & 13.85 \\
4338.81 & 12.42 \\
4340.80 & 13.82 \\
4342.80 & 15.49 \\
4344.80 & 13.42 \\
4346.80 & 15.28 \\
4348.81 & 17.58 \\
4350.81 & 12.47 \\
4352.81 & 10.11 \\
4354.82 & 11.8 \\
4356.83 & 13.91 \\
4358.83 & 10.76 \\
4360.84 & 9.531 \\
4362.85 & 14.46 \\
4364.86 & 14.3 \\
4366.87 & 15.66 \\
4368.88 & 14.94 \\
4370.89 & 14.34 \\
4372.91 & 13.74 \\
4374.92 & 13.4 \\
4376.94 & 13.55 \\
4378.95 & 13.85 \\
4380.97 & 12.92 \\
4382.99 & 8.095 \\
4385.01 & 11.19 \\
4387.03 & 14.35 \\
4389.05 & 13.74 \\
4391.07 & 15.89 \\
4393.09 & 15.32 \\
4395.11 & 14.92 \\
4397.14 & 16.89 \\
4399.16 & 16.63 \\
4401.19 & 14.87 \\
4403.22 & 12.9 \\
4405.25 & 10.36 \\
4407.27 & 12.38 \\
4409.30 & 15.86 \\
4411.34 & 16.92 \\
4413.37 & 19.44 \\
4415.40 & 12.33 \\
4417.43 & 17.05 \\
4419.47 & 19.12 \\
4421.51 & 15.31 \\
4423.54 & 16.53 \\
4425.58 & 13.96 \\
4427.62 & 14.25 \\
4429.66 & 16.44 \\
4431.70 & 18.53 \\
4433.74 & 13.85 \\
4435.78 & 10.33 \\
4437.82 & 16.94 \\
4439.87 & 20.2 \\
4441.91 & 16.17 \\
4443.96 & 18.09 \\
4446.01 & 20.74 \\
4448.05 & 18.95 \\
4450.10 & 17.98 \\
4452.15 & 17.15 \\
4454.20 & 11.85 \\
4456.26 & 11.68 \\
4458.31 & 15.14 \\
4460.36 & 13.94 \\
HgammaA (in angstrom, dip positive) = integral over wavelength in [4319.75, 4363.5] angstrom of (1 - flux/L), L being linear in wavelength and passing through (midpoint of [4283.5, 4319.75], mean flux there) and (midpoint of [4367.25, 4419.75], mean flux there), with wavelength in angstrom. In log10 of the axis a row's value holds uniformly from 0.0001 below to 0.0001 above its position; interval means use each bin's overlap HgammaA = -3.6 angstrom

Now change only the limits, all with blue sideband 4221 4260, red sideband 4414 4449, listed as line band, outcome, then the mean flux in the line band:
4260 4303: -1.6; 9.48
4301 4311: 0.0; 10.3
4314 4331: -2.1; 12.5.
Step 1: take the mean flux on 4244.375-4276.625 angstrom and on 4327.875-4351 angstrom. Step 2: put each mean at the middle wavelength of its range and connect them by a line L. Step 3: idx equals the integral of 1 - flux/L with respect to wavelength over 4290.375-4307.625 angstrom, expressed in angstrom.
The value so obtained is 2.5 angstrom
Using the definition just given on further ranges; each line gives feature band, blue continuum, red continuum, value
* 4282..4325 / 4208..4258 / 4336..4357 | 2.30 angstrom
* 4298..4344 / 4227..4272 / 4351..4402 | -4.48 angstrom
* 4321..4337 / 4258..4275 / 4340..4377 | -1.55 angstrom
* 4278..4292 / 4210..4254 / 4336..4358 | 1.01 angstrom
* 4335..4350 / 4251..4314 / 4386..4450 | -2.72 angstrom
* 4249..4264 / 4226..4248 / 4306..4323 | 0.44 angstrom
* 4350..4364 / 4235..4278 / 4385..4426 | 1.34 angstrom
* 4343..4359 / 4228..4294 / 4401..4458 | -1.25 angstrom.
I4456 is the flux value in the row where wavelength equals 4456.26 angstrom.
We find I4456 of 11.68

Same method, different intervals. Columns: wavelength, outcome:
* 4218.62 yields 7.993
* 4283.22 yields 8.462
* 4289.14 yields 7.057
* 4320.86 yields 13.45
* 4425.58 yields 13.96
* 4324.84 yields 9.191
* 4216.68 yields 7.383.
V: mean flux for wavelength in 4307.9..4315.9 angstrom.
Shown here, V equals 12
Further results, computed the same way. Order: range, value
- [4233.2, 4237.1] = 7.64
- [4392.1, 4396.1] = 15.1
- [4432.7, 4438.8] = 13.7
